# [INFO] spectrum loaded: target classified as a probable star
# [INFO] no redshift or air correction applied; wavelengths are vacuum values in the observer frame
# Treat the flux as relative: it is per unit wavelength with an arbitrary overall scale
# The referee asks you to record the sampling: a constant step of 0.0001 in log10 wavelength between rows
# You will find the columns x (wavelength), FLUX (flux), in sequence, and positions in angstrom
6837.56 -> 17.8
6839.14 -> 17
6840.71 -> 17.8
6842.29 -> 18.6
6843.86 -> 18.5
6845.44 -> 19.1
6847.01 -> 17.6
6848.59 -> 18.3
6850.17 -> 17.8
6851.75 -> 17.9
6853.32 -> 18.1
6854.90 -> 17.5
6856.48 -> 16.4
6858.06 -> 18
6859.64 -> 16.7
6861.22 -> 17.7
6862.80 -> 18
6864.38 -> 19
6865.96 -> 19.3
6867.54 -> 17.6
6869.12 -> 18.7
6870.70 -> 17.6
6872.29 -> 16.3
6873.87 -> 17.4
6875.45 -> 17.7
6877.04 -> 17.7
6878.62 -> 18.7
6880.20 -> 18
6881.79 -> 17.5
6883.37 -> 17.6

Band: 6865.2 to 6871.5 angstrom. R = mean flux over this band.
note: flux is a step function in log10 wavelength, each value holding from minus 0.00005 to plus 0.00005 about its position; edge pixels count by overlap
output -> 18.3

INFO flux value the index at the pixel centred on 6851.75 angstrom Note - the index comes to 17.9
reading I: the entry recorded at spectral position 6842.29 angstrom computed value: 18.6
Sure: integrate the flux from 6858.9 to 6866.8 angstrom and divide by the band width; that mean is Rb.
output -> 18.2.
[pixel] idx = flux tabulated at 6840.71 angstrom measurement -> 17.8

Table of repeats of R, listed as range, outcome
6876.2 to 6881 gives 18.1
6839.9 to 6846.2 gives 18.5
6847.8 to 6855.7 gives 17.9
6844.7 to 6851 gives 18.2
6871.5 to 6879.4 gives 17.6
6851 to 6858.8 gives 17.6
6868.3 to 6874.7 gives 17.5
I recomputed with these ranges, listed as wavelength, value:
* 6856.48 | 16.4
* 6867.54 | 17.6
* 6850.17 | 17.8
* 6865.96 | 19.3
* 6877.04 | 17.7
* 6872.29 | 16.3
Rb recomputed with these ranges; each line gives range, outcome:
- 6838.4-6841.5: 17.4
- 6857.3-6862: 17.5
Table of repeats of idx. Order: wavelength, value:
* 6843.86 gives 18.5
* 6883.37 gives 17.6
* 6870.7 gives 17.6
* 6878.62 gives 18.7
